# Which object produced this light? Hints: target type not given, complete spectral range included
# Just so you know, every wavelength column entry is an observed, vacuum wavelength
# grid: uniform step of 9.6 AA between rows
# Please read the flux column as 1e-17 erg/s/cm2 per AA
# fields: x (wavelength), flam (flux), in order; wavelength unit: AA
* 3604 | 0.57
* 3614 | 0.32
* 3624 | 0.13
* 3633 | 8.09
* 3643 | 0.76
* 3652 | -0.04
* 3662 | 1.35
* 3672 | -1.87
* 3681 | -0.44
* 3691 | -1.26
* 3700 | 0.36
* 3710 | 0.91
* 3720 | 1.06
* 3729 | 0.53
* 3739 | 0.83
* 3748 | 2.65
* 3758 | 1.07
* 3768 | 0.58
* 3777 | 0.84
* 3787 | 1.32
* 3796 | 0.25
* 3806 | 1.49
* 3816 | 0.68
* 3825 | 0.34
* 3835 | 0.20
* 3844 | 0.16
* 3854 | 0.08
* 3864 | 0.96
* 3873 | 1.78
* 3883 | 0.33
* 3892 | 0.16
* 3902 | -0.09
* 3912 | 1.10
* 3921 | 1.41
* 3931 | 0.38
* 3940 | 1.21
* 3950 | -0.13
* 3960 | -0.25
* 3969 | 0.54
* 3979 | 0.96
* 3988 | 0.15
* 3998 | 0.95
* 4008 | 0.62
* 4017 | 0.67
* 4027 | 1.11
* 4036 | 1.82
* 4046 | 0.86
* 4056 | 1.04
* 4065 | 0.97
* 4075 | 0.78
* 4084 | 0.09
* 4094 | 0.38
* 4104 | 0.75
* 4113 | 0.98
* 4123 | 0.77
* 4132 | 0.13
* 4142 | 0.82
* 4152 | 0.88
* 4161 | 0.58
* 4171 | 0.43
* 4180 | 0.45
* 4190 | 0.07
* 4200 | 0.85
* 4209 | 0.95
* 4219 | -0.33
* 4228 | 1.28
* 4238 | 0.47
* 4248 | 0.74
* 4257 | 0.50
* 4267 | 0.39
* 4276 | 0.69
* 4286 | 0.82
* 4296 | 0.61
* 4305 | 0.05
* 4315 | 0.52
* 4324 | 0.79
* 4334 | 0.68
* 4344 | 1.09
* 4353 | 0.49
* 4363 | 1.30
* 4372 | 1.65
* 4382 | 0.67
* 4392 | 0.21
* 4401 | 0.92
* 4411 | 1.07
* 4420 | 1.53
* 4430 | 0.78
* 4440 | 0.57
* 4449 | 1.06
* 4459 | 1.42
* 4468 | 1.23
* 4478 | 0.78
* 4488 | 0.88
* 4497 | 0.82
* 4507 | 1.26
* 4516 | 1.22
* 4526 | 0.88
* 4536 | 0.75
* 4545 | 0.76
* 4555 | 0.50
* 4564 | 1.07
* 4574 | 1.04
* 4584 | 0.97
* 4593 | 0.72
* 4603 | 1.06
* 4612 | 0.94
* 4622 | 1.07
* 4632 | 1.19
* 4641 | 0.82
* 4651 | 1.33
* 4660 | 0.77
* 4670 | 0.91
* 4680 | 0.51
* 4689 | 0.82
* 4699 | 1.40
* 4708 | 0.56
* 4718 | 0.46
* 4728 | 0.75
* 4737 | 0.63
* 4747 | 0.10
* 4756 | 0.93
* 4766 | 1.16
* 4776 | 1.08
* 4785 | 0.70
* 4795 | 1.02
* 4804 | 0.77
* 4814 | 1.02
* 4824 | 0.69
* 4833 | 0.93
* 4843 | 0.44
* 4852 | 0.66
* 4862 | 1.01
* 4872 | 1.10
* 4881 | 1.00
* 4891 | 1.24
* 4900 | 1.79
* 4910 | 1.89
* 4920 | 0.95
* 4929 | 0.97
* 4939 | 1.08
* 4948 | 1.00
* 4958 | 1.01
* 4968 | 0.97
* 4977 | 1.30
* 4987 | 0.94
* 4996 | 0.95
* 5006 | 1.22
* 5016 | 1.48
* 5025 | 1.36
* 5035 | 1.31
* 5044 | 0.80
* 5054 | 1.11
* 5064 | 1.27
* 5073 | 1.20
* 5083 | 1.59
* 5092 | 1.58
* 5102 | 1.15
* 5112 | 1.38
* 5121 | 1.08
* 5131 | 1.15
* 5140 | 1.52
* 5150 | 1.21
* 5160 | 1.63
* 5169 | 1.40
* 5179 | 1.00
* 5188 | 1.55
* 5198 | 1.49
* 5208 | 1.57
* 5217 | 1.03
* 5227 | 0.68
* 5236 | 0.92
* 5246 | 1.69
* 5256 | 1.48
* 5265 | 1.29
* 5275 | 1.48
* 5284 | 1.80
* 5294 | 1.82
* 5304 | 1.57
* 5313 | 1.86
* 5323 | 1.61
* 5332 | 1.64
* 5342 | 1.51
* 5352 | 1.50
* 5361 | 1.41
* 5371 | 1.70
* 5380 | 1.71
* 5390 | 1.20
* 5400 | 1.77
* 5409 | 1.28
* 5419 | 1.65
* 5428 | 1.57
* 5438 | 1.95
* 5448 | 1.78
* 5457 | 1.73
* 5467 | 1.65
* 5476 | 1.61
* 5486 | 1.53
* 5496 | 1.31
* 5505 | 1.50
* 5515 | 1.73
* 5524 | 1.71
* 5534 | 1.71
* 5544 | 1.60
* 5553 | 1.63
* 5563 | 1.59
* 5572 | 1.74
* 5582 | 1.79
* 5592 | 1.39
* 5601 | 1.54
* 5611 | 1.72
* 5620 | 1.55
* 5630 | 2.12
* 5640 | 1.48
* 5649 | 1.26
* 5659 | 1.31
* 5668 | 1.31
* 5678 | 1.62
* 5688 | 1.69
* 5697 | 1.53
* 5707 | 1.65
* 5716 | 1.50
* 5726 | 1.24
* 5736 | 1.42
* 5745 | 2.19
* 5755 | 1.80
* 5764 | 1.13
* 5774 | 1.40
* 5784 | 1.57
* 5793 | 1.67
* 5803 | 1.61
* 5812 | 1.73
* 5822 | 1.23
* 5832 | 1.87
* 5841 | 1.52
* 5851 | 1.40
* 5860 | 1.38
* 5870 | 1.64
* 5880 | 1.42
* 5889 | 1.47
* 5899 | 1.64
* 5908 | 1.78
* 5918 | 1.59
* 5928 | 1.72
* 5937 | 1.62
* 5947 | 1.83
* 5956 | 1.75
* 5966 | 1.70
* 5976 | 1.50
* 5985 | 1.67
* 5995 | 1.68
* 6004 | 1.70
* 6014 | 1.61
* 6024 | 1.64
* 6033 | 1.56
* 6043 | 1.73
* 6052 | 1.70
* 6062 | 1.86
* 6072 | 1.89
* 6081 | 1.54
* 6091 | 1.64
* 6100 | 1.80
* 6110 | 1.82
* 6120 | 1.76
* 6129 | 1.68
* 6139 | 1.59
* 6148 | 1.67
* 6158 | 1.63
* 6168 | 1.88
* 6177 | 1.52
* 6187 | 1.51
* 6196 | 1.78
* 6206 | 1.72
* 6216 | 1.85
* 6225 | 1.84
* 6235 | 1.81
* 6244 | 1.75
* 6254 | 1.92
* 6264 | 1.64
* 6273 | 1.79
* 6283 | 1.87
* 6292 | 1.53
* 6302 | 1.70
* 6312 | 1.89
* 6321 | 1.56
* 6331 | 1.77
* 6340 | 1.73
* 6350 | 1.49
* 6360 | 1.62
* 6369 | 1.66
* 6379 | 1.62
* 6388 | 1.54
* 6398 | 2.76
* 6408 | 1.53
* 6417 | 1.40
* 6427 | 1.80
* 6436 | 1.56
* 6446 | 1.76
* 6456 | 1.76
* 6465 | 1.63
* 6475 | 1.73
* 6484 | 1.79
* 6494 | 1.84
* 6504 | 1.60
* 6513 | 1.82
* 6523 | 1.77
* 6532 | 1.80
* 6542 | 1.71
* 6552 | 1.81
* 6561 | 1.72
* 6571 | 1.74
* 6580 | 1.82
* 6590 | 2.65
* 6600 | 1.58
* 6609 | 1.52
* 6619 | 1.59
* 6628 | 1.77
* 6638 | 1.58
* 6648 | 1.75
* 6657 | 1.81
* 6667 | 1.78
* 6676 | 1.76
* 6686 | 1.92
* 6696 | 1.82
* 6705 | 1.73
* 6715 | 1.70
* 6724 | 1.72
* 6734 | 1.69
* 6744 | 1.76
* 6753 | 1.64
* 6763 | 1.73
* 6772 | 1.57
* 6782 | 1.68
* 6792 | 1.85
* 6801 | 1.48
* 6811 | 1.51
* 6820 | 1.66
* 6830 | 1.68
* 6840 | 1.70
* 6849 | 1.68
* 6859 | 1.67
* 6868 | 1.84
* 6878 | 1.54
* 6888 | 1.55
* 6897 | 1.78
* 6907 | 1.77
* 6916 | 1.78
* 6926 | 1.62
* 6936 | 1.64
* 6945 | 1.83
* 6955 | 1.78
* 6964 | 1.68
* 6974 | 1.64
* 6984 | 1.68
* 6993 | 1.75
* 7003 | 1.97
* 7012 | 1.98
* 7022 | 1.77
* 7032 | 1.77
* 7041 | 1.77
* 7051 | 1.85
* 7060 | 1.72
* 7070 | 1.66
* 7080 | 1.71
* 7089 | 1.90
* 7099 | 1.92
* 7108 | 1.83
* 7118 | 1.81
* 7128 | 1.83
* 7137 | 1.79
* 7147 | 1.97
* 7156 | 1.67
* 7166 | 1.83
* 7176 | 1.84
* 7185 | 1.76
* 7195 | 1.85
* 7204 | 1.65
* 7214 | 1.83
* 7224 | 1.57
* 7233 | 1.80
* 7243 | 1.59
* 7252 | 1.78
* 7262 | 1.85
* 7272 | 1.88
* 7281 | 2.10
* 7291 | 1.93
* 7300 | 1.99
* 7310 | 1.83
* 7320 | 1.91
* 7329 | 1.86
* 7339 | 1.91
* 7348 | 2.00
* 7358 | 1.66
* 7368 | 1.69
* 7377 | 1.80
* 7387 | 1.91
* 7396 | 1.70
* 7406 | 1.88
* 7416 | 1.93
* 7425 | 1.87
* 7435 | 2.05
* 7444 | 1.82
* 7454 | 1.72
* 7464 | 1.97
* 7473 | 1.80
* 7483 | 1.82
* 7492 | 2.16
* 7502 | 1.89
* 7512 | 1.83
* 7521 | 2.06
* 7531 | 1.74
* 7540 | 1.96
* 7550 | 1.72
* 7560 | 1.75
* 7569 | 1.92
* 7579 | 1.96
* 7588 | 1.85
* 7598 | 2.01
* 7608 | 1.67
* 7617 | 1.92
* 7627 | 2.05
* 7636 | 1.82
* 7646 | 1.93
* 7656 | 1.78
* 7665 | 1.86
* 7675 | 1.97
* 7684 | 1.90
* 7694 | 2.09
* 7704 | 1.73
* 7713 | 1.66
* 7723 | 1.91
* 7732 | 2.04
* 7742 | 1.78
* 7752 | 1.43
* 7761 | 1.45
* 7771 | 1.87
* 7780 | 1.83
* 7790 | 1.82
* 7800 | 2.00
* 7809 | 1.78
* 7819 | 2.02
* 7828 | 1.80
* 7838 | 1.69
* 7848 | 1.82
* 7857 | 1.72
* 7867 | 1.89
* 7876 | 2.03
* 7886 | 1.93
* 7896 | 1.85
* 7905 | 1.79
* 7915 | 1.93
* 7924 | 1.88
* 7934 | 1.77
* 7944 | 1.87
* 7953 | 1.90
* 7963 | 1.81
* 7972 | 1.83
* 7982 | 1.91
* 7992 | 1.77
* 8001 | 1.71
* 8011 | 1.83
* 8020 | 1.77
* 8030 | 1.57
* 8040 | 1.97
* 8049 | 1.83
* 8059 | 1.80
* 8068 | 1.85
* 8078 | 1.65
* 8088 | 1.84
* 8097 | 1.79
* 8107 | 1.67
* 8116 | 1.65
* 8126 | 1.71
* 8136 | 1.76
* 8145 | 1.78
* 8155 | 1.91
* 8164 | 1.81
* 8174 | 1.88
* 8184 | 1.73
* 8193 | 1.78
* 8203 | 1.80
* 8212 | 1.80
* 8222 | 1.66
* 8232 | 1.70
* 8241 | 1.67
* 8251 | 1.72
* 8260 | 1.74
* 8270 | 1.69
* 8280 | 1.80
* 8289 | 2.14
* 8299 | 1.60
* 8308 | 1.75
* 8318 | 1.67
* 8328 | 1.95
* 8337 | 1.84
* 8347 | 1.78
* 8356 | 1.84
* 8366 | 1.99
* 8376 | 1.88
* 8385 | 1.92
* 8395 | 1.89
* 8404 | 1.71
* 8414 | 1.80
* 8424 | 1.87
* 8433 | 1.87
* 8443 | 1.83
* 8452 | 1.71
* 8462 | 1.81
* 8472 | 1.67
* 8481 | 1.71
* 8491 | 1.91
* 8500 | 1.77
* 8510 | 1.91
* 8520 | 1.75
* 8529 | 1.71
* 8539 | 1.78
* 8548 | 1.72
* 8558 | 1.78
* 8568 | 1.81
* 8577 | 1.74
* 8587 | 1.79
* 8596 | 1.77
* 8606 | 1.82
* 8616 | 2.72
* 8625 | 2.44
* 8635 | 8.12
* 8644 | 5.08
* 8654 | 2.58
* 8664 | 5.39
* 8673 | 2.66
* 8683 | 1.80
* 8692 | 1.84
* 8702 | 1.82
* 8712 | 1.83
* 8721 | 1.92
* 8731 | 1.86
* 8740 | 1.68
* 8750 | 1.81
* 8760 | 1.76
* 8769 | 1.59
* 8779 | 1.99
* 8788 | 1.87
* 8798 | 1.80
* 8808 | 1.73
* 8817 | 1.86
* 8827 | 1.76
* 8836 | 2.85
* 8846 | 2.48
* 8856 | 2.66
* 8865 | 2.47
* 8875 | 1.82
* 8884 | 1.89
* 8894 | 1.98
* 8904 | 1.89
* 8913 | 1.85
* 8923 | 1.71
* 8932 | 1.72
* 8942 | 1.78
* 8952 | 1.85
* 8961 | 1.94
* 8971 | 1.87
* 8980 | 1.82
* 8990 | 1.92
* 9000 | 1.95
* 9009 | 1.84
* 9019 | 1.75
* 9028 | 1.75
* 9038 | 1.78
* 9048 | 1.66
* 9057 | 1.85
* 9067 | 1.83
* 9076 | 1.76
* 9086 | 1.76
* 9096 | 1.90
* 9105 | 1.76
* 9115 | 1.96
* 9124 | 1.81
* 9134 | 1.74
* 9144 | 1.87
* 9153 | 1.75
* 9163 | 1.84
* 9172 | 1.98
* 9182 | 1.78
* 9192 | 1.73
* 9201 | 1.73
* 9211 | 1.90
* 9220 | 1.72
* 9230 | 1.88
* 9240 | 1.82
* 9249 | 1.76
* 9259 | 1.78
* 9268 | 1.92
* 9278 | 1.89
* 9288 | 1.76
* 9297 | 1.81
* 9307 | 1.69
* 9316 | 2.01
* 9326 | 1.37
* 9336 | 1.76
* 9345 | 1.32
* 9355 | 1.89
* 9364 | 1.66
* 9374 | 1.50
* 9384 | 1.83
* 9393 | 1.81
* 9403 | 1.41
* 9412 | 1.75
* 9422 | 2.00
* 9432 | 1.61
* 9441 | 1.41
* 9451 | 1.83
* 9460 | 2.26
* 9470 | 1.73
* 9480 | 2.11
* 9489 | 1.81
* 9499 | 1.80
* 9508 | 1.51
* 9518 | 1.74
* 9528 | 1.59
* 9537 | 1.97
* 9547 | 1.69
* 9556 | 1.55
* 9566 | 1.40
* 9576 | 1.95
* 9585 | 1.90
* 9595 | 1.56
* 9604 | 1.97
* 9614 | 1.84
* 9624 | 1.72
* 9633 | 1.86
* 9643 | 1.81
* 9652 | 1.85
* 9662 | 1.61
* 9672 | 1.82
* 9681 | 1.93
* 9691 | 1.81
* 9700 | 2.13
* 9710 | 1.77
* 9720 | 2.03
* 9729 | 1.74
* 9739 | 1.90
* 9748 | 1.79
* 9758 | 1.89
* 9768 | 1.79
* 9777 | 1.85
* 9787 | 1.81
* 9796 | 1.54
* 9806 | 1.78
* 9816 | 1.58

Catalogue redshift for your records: 0.316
